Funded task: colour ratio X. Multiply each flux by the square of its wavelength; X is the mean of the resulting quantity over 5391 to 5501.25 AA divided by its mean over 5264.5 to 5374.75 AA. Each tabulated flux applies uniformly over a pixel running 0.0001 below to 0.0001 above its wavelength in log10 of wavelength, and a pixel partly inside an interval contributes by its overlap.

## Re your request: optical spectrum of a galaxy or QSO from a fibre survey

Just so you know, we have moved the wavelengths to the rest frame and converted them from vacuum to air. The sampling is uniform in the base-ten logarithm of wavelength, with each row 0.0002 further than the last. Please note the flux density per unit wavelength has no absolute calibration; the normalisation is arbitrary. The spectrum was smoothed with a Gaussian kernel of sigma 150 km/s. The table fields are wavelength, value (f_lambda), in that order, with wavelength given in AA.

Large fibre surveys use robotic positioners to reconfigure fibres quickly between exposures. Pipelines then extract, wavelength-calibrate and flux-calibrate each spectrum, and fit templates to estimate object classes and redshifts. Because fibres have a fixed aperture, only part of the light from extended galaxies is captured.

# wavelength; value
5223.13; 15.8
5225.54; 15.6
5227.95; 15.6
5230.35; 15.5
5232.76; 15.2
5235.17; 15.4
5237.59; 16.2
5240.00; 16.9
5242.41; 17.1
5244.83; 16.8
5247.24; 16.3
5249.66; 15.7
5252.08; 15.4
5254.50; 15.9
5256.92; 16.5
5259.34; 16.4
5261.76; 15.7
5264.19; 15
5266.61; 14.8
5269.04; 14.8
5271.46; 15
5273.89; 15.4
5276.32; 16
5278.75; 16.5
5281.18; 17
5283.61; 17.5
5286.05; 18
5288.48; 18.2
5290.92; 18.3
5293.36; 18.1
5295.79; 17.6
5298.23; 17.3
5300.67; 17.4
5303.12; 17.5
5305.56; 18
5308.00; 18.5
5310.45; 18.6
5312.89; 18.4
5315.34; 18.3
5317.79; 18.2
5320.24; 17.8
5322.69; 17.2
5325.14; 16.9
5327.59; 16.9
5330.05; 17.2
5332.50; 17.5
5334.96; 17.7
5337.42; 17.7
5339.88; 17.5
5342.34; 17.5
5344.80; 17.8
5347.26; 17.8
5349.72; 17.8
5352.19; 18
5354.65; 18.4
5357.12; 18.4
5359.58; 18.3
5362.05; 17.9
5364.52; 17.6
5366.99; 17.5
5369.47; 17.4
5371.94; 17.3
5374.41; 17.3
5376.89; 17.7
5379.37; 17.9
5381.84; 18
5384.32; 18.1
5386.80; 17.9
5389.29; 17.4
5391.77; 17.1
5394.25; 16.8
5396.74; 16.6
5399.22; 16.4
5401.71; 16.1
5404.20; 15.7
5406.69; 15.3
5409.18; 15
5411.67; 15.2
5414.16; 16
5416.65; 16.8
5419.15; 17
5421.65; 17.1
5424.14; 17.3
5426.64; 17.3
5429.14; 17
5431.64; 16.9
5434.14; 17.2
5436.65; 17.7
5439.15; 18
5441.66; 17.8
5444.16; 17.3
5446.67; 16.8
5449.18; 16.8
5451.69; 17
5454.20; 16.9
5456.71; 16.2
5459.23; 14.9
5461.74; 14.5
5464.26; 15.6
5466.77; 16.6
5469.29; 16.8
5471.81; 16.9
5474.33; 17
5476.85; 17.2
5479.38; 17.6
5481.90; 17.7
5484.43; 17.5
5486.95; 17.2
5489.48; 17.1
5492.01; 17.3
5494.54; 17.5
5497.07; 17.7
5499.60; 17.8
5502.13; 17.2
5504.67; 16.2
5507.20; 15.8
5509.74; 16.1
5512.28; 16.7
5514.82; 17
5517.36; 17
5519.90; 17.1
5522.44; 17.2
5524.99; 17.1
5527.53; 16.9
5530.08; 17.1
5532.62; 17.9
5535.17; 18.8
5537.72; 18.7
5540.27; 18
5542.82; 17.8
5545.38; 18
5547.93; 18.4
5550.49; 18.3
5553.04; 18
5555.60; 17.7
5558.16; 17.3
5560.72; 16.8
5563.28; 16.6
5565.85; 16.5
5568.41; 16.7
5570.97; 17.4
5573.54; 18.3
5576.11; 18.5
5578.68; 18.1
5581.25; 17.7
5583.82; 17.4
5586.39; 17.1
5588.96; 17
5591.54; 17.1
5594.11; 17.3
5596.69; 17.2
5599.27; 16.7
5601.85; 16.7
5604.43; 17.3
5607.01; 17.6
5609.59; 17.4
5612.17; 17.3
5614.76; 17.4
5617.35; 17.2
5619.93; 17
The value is 1.0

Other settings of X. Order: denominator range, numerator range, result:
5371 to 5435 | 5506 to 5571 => 1.08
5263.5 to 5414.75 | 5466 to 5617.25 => 1.08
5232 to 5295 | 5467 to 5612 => 1.18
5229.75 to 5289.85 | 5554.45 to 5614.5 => 1.21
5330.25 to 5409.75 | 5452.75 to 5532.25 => 1.01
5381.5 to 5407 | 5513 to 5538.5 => 1.09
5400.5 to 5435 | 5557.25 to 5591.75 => 1.12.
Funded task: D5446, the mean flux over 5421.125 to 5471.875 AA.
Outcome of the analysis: 16.8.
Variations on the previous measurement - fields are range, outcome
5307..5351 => 17.7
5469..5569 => 17.3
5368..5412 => 16.9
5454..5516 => 16.8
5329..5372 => 17.8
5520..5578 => 17.6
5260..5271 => 15.1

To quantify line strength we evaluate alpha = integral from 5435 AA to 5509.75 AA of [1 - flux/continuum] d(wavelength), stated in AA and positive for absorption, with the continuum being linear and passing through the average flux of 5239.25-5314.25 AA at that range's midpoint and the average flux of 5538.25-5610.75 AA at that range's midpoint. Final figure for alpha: 1.5 AA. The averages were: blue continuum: 16.8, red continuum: 17.5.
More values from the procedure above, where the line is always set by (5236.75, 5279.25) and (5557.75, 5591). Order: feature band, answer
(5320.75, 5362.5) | -3.6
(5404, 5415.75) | 0.8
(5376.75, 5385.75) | -0.8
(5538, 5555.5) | -0.9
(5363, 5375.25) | -0.8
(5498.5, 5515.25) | 0.4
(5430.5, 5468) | 0.2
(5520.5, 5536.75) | -0.4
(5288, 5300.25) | -1.4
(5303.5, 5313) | -1.3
